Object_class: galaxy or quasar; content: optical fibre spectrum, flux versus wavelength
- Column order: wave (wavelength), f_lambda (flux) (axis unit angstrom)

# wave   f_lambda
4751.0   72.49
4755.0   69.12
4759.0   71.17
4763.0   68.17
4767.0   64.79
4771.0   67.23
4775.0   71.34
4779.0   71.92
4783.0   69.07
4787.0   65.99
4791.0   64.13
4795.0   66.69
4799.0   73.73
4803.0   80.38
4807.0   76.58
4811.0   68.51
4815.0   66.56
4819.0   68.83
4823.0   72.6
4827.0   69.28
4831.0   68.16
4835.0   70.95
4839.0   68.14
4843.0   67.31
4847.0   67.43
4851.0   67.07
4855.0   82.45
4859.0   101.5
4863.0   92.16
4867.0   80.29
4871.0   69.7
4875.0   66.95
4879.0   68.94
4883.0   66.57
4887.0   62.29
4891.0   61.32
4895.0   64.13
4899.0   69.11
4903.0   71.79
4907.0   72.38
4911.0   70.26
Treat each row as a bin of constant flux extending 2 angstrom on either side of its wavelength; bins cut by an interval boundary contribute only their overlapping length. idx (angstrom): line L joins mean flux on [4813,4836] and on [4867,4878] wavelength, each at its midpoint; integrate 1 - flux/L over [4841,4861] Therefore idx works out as -2.0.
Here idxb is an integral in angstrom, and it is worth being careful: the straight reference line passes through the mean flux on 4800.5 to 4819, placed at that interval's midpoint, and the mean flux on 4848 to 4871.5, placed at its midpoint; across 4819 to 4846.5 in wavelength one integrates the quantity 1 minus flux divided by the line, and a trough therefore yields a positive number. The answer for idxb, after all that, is 2.8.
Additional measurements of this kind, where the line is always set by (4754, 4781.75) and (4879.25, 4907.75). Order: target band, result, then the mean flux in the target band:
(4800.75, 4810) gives -1.2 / 77.3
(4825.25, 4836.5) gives -0.3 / 69.4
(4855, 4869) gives -4.7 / 90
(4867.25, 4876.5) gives -0.5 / 70.7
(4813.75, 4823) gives -0.1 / 68.8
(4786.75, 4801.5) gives 0.1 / 68.3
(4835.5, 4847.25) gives -0.1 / 68.1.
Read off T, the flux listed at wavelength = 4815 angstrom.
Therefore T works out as 66.56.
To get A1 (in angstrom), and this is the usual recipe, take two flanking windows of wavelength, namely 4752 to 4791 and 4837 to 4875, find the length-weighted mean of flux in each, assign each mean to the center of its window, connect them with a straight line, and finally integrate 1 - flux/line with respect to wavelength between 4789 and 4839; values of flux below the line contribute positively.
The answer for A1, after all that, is 1.6 angstrom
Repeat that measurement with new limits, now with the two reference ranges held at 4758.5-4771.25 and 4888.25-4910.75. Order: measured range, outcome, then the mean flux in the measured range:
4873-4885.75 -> 0.1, 67.2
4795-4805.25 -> -1.1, 75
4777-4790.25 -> -0.2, 68.5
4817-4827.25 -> -0.4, 70.4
